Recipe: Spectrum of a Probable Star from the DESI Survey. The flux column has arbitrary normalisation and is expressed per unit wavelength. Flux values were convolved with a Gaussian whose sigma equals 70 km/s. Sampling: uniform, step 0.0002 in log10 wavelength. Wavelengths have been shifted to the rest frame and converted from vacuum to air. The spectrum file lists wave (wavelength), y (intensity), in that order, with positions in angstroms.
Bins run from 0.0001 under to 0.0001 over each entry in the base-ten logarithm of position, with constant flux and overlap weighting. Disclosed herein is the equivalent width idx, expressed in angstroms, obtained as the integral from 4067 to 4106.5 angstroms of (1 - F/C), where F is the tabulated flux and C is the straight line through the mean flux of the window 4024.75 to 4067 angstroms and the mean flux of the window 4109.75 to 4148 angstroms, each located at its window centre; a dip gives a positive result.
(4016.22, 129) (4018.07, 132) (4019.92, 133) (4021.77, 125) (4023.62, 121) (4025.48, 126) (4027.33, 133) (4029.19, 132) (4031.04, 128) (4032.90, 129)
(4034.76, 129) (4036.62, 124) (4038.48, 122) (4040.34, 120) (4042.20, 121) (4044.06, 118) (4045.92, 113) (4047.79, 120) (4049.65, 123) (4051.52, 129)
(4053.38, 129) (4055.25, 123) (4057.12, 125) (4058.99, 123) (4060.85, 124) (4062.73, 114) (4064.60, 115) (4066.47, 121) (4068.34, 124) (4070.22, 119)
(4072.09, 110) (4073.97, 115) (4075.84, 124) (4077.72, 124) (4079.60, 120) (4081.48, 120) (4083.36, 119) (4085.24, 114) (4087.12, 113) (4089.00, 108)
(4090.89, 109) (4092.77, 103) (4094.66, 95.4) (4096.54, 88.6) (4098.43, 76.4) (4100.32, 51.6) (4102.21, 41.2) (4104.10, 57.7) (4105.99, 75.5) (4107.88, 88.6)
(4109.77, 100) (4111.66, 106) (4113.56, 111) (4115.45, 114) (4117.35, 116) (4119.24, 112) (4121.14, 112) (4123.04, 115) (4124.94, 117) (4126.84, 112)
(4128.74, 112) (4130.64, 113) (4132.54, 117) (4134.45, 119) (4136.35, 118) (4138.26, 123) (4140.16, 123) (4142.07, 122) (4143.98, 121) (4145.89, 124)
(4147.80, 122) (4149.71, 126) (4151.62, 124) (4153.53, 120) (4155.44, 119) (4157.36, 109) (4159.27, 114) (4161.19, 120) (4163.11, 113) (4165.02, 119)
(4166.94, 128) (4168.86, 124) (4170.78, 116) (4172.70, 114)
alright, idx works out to 6.3 angstroms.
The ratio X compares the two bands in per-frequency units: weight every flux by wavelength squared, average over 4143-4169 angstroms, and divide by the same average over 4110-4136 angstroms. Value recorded 1.1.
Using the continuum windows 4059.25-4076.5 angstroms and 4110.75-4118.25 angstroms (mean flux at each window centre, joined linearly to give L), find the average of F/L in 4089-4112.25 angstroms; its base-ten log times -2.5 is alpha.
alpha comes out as 0.34 mag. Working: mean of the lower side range 119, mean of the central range 83.4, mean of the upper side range 112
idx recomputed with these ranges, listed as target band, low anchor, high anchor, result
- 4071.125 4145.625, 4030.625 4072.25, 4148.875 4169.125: 8.9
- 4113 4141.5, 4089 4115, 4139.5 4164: -3.5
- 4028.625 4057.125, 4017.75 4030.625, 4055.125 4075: 0.1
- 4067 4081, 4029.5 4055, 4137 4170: 0.4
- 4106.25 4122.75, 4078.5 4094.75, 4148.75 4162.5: 1.2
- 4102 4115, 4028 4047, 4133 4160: 3.7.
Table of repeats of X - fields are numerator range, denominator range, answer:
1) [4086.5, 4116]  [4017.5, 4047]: 0.74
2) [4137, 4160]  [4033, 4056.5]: 1.03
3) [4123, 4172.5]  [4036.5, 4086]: 1.03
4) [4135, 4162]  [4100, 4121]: 1.35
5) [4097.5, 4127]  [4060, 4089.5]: 0.81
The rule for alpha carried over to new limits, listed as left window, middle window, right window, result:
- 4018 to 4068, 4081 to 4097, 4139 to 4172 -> 0.136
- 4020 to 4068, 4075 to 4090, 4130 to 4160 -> 0.041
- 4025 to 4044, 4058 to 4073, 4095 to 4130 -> -0.048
